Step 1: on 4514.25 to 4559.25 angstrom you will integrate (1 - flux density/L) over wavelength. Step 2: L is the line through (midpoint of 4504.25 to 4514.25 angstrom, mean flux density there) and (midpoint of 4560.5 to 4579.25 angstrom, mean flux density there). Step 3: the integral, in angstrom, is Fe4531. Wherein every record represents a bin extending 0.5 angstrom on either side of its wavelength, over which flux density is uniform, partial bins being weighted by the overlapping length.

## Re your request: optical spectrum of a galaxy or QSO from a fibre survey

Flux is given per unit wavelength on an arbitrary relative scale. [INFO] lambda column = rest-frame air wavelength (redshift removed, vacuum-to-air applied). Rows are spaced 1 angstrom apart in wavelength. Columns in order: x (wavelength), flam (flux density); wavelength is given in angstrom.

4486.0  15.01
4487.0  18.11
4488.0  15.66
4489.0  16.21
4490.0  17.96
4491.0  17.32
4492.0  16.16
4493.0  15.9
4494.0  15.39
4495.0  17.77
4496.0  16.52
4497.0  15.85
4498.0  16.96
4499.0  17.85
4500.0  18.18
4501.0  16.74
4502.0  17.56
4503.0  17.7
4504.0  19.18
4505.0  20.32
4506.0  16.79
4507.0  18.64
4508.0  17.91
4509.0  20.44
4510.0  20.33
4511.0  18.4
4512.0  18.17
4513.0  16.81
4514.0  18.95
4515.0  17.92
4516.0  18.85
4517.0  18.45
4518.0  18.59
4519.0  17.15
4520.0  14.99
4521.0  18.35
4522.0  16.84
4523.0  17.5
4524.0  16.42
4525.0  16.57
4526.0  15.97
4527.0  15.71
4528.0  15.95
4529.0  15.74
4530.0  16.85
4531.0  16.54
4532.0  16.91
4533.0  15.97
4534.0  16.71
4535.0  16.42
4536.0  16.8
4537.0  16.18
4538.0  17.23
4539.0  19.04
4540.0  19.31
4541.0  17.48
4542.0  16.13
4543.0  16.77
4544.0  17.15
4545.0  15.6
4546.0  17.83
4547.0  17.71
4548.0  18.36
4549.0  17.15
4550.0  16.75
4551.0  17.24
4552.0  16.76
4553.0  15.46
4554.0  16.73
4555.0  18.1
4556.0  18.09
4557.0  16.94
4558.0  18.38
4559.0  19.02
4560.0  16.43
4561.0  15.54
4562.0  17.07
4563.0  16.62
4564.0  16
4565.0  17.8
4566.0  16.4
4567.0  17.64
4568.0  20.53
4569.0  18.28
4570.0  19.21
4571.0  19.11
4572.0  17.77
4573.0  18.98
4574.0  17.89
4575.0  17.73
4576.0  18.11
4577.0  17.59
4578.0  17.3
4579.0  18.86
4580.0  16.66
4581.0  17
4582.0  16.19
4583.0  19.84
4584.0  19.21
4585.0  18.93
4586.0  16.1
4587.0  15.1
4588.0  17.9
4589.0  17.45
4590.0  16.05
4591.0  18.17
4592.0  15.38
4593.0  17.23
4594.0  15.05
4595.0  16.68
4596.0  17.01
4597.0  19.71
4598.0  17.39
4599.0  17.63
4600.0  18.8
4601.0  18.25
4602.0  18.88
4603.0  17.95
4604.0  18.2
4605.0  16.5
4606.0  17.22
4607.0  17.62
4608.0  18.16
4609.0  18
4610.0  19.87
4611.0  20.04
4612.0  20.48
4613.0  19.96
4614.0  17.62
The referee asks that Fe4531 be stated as 2.84 angstrom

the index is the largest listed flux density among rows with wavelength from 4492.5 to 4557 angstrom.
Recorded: 20.44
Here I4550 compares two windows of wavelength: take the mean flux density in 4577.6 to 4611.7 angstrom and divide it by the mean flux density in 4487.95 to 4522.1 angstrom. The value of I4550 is 1.00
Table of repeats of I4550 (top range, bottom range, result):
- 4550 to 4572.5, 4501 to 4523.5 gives 0.96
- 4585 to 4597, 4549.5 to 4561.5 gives 0.98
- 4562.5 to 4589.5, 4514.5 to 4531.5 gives 1.05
